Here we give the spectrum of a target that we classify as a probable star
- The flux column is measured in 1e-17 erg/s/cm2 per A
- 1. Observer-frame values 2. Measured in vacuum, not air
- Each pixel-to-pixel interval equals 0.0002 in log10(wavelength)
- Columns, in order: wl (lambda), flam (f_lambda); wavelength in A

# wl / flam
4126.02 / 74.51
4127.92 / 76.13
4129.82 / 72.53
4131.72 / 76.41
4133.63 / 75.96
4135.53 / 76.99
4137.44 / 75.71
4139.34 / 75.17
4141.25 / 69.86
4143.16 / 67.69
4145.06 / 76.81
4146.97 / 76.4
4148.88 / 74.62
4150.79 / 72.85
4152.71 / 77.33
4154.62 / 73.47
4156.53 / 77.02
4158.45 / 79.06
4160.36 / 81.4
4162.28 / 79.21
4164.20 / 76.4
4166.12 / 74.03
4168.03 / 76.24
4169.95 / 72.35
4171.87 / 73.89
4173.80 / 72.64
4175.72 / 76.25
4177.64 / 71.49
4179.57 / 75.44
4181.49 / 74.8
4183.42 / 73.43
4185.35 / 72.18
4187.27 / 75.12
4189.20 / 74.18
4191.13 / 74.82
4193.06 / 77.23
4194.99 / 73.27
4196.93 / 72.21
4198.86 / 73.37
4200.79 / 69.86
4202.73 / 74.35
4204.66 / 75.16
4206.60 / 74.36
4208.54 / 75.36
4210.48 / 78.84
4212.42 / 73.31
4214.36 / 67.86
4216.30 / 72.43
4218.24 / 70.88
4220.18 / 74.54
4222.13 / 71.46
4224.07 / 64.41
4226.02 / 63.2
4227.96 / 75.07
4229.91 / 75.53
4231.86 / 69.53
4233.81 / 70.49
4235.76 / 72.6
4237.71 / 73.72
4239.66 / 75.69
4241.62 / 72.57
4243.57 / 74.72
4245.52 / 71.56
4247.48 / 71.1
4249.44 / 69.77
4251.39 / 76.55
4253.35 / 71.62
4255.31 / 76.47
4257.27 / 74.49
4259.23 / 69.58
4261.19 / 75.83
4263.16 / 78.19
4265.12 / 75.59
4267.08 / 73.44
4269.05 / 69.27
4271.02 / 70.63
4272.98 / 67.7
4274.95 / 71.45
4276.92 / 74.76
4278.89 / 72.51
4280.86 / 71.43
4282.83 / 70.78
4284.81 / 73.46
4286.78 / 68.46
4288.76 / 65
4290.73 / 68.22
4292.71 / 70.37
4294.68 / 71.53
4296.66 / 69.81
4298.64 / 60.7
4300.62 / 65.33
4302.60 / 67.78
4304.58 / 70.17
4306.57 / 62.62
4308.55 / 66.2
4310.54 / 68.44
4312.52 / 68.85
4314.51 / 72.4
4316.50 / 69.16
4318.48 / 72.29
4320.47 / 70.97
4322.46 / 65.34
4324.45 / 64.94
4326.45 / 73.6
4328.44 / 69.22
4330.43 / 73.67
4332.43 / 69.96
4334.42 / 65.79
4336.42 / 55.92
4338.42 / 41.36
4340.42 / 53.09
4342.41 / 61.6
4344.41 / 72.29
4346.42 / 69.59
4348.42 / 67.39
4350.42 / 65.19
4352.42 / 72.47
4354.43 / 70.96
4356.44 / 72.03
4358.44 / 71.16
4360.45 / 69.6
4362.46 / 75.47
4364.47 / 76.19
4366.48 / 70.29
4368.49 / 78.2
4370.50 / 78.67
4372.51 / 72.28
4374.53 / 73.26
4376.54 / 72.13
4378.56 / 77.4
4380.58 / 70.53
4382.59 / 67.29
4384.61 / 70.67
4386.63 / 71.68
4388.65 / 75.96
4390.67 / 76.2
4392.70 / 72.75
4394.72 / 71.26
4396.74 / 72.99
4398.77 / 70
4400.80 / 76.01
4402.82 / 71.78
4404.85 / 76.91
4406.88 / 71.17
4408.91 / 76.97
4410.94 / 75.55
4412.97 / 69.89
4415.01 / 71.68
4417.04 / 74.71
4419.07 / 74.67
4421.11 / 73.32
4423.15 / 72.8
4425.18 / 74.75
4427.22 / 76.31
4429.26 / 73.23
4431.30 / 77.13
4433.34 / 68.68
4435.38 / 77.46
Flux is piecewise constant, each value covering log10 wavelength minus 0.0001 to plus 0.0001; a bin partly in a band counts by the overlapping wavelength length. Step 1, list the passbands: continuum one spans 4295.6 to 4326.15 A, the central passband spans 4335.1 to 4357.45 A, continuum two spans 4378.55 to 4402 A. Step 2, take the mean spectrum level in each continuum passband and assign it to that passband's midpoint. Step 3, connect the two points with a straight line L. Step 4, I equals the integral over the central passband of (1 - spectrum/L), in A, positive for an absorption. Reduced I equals 1.9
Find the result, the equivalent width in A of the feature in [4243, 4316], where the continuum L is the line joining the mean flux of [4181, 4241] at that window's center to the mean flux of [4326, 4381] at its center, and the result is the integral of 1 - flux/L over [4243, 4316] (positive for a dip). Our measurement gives 0.45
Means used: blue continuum 72.9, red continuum 69.2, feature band 70.7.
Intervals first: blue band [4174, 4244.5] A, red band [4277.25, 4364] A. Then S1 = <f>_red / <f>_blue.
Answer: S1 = 0.9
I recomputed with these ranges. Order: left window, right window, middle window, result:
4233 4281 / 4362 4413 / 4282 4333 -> 3.0 A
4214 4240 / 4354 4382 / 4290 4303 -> 0.8 A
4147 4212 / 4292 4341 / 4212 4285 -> -1.6 A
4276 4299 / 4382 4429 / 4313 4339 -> 1.5 A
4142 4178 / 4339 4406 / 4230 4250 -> 0.4 A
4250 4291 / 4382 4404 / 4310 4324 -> 0.6 A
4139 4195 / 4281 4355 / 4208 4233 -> 0.2 A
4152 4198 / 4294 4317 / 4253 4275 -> -0.9 A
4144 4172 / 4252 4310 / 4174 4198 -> 0.2 A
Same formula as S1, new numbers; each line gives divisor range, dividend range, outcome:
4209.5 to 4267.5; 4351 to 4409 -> 1.00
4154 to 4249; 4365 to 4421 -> 1.00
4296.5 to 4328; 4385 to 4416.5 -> 1.08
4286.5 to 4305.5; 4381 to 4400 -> 1.06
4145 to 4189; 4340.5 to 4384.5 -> 0.95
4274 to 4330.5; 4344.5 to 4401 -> 1.05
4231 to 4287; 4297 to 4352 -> 0.91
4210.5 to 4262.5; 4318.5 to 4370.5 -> 0.94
